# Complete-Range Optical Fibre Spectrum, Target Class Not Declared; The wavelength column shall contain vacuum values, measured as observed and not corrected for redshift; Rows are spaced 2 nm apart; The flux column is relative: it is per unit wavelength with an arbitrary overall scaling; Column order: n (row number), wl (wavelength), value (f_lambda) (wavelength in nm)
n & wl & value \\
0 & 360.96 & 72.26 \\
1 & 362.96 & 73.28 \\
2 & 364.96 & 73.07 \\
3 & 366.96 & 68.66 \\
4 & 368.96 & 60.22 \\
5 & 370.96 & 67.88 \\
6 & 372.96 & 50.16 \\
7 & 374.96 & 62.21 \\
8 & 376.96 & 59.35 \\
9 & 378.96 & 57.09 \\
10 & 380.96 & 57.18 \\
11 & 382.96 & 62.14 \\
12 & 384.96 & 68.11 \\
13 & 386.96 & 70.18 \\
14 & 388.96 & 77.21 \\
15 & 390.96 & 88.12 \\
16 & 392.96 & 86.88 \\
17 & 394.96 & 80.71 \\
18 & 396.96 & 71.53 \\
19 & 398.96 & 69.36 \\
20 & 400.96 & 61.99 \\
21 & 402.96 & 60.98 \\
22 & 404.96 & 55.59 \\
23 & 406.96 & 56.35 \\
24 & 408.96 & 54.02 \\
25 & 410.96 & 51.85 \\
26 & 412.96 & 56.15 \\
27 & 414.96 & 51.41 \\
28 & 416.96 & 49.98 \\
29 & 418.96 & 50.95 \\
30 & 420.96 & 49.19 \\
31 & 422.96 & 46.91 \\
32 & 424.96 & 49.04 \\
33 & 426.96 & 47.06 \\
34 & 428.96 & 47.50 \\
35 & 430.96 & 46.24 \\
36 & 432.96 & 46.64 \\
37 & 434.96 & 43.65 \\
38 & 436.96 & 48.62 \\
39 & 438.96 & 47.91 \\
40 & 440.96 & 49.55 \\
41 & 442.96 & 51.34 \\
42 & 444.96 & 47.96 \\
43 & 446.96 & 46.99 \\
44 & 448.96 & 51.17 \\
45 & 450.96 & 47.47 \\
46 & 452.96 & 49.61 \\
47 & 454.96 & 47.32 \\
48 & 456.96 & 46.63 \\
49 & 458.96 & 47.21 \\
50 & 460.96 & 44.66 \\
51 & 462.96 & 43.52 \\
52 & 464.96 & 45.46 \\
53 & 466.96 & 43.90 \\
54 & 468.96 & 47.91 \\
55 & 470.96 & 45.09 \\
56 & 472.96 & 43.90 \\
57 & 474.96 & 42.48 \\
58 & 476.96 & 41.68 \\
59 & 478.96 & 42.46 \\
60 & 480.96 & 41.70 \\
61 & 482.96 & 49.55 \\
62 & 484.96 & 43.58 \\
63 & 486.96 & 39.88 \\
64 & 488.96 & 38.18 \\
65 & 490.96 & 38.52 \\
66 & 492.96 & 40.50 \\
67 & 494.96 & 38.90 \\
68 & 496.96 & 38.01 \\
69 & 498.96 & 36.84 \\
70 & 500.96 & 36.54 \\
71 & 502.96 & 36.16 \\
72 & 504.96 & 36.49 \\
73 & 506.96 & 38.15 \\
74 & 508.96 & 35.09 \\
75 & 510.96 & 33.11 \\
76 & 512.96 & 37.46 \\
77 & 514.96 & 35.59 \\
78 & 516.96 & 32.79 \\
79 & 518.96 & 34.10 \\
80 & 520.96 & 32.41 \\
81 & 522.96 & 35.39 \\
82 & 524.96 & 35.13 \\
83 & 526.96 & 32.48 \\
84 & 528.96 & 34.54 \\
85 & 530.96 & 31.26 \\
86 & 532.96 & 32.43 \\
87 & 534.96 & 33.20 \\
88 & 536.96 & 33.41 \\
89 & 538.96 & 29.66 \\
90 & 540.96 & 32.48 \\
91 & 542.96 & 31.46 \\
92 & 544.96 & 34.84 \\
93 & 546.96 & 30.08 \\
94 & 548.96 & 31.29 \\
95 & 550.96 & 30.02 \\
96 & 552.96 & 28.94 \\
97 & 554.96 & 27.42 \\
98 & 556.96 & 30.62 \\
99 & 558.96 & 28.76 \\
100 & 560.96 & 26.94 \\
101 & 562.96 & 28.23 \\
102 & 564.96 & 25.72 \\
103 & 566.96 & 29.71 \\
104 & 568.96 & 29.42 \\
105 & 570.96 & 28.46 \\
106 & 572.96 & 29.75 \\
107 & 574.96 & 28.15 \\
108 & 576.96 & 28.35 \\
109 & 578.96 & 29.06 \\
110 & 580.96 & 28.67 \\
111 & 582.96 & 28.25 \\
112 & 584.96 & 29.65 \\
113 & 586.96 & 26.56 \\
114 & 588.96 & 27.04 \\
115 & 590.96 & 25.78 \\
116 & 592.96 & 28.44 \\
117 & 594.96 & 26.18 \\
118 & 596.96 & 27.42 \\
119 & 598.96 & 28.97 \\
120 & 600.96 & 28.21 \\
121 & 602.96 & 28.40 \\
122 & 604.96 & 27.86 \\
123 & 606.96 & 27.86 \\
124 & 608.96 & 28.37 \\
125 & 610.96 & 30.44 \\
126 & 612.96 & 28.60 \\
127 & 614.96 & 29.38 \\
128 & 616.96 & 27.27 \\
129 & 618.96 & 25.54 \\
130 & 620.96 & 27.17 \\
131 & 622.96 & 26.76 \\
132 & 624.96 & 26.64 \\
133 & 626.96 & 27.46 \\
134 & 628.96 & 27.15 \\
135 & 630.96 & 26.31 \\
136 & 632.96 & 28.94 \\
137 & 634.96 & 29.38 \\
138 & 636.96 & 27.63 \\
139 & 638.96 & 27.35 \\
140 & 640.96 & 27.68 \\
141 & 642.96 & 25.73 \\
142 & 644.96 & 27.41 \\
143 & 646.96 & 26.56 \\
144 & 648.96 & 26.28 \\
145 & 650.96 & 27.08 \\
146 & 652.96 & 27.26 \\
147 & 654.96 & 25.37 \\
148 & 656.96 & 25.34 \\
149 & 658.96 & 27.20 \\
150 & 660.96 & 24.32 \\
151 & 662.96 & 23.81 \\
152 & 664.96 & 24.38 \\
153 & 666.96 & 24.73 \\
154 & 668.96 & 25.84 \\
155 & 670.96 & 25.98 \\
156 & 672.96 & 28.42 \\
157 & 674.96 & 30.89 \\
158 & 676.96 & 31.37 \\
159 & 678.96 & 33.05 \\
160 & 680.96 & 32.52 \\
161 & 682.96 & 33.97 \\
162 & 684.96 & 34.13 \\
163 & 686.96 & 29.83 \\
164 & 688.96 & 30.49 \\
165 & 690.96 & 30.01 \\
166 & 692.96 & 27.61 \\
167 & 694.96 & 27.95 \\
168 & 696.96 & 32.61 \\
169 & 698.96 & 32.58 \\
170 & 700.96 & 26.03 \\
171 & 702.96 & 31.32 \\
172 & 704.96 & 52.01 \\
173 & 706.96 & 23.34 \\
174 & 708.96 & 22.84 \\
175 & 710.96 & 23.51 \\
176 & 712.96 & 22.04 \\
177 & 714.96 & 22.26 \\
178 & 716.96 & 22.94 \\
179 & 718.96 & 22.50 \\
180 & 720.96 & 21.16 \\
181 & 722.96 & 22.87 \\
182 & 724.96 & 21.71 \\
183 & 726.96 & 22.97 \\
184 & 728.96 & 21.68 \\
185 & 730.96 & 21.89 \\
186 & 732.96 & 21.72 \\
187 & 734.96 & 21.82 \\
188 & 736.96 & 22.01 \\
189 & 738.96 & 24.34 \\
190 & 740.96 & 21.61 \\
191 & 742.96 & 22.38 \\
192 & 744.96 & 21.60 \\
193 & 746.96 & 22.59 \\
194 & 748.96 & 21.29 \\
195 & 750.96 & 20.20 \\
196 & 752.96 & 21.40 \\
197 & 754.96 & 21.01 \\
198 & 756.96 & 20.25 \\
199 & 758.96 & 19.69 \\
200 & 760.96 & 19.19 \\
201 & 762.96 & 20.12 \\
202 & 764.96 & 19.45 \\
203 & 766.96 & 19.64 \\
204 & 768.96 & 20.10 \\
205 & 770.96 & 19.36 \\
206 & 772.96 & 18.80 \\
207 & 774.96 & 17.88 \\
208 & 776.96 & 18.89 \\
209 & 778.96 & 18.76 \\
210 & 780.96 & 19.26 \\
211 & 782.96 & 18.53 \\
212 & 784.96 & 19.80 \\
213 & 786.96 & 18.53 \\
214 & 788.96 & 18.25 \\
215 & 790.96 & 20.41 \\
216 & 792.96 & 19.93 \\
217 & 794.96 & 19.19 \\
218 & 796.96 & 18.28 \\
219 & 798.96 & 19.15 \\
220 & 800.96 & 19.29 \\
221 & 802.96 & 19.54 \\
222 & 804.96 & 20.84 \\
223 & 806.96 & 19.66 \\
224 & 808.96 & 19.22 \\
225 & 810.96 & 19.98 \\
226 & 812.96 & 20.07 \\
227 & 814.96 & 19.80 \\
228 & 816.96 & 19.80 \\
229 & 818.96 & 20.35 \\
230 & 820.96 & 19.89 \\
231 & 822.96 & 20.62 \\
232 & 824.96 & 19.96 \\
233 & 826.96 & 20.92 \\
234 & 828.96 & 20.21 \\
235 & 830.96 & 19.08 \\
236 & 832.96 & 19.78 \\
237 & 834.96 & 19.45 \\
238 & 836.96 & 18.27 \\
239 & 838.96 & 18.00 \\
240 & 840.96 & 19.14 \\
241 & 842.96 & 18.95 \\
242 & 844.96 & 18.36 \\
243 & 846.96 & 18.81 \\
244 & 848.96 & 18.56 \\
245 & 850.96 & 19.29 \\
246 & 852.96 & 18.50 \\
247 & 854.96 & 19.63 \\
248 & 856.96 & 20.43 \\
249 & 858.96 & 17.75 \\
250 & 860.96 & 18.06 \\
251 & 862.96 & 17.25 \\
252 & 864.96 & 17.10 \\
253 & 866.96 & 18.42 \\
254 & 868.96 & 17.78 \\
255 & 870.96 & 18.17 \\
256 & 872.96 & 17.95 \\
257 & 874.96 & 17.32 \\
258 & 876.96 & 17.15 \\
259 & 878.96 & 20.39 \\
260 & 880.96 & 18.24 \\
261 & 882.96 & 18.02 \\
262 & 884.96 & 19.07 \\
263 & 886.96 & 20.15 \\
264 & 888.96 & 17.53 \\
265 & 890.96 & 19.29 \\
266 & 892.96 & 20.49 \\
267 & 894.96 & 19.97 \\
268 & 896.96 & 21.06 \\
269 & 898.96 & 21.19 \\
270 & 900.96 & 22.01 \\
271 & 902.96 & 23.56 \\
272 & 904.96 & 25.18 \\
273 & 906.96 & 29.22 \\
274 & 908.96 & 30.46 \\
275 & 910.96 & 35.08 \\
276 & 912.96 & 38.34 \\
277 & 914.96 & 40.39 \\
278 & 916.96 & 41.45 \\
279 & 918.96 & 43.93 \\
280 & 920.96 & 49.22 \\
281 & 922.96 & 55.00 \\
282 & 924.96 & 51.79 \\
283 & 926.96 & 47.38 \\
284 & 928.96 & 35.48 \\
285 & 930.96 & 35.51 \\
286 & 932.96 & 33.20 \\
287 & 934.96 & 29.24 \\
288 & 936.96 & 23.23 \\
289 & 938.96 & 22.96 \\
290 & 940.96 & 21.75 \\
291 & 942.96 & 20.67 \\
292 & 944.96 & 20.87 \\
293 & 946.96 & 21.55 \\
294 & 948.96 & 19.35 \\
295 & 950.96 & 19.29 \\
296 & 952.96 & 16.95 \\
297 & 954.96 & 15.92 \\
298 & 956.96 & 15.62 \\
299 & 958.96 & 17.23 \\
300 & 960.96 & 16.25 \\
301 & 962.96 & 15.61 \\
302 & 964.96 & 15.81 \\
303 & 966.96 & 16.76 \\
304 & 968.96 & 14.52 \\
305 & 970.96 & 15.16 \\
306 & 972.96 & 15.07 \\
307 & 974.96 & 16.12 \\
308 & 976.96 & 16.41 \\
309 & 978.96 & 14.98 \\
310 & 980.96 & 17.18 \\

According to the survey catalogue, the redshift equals 0.41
